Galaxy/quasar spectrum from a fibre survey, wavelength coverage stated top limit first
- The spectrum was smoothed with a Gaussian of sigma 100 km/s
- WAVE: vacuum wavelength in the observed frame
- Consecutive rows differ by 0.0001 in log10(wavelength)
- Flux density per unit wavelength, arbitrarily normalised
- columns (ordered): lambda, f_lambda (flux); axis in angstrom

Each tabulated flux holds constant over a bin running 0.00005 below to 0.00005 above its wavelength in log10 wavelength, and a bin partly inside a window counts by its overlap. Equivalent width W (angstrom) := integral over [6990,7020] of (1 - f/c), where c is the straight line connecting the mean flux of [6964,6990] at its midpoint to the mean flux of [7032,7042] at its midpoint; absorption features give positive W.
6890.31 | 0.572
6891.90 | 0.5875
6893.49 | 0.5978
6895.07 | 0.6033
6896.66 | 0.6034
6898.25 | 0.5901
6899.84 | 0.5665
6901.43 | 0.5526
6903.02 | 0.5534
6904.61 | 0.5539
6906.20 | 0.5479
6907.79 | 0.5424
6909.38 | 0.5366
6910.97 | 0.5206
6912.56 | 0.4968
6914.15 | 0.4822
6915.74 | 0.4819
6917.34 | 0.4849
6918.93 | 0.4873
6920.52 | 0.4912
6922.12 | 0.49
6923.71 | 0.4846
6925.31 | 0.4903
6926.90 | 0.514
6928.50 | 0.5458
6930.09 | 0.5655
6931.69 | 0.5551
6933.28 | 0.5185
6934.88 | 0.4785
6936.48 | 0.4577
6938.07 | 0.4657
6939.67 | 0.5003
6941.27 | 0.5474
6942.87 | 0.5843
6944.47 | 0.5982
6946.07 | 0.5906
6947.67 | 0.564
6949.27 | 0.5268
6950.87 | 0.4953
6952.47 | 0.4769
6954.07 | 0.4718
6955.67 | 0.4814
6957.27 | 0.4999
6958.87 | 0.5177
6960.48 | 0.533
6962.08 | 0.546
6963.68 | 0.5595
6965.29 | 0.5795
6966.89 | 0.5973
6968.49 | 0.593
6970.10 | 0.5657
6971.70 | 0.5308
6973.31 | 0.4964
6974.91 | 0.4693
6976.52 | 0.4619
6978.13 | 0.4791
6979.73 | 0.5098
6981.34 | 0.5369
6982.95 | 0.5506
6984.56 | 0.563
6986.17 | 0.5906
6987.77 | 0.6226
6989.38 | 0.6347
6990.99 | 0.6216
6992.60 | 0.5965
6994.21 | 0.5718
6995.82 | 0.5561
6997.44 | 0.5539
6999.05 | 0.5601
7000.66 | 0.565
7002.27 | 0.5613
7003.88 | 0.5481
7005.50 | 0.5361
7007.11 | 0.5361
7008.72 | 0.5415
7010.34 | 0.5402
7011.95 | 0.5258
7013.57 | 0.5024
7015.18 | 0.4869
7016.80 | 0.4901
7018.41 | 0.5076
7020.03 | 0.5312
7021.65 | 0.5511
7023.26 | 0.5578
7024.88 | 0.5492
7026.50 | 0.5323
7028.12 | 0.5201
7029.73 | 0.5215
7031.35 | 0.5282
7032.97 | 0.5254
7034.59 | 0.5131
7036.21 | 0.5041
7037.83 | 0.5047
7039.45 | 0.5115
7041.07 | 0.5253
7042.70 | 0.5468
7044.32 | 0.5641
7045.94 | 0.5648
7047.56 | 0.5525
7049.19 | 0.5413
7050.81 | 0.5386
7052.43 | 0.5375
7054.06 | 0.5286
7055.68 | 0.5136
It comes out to -0.67 angstrom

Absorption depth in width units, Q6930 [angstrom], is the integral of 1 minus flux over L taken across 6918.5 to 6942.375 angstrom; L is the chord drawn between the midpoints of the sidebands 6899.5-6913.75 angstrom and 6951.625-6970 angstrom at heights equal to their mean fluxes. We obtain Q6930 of 1.3 angstrom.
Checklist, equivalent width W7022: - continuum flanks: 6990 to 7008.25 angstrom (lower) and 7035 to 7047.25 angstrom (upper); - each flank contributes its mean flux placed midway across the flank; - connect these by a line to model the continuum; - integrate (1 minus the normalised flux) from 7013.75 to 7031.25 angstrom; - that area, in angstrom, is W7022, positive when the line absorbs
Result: 0.7 angstrom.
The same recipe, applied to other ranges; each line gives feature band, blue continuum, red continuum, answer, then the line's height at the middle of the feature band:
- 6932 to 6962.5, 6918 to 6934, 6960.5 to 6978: 0.39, 0.526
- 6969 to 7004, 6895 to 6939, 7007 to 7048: -1.78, 0.526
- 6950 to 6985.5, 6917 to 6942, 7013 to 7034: -0.76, 0.513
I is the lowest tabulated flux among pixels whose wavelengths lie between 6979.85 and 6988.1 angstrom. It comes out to 0.5369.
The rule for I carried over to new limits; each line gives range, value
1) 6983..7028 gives 0.4869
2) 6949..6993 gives 0.4619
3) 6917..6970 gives 0.4577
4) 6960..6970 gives 0.533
